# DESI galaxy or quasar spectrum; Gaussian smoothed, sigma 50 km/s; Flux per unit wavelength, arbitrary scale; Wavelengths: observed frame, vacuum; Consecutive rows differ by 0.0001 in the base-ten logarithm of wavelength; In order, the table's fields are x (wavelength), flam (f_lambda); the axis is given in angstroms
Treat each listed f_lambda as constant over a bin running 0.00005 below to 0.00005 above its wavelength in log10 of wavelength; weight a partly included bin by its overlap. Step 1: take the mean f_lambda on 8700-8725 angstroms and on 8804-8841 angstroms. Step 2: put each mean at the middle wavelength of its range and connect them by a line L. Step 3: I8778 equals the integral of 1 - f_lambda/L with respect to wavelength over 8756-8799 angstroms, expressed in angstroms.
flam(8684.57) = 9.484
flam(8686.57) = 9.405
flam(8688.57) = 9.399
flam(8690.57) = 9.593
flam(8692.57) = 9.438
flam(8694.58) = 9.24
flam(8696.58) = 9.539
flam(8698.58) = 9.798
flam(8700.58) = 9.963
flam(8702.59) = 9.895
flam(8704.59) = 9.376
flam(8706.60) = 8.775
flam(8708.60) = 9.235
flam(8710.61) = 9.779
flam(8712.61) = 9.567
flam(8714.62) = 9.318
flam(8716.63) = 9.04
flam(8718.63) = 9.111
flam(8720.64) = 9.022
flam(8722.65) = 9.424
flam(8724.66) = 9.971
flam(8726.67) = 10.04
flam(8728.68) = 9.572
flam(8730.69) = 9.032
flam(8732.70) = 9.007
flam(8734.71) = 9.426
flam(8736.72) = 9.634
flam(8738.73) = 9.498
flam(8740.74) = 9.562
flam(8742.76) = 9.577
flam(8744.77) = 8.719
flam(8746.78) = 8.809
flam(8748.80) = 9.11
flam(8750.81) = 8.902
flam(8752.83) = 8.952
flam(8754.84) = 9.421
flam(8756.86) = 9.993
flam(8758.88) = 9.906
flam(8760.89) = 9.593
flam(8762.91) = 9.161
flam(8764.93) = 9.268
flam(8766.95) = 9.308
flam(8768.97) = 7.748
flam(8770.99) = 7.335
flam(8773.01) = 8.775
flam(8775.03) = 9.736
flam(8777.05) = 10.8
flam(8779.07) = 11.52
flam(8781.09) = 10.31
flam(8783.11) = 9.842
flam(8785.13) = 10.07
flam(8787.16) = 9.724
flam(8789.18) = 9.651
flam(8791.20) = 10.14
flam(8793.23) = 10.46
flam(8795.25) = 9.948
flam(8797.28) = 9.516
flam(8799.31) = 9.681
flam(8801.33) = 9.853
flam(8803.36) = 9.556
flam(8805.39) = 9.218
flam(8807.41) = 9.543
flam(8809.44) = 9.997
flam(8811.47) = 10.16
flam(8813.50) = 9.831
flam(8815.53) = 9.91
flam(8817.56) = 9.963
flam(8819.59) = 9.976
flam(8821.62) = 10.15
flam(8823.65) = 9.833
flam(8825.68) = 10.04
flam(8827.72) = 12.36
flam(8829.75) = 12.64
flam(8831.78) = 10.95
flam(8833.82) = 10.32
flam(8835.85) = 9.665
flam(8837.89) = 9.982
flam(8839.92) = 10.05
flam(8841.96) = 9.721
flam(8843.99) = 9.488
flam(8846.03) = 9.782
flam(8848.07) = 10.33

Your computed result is 1.06 angstroms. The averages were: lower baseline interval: 9.4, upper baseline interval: 10.2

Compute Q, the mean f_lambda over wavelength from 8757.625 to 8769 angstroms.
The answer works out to 9.3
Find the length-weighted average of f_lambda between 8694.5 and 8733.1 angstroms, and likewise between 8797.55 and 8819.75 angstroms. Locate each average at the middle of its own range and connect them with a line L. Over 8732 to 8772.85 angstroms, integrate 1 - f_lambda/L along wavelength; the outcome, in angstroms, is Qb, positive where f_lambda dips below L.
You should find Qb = 1.9 angstroms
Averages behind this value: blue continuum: 9.45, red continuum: 9.77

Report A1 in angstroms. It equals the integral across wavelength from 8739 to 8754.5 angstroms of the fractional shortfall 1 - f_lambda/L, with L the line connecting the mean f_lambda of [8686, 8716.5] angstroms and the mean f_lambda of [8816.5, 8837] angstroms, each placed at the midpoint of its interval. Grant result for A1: 1.2 angstroms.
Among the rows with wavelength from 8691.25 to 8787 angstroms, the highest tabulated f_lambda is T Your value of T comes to 11.52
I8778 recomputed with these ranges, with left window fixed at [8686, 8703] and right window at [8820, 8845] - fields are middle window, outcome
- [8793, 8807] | 0.72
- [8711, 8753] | 2.11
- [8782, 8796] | 0.24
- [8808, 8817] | 0.30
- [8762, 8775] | 1.75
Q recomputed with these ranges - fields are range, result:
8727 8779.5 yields 9.31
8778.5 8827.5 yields 9.98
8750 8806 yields 9.59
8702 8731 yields 9.41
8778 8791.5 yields 10.2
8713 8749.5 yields 9.33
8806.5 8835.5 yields 10.4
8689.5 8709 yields 9.49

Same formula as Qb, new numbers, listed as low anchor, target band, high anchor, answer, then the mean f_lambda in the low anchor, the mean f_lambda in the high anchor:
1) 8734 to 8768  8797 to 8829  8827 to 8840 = 1.5 angstroms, 9.34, 10.9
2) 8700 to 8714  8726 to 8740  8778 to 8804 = 0.3 angstroms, 9.49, 10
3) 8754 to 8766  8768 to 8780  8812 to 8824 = 0.4 angstroms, 9.55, 9.96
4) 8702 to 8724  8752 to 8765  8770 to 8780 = 0.1 angstroms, 9.32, 9.63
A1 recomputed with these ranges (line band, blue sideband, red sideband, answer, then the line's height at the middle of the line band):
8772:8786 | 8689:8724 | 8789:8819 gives -0.61 angstroms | 9.73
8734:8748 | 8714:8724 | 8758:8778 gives -0.20 angstroms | 9.18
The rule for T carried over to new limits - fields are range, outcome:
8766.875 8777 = 9.736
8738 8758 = 9.993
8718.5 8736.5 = 10.04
